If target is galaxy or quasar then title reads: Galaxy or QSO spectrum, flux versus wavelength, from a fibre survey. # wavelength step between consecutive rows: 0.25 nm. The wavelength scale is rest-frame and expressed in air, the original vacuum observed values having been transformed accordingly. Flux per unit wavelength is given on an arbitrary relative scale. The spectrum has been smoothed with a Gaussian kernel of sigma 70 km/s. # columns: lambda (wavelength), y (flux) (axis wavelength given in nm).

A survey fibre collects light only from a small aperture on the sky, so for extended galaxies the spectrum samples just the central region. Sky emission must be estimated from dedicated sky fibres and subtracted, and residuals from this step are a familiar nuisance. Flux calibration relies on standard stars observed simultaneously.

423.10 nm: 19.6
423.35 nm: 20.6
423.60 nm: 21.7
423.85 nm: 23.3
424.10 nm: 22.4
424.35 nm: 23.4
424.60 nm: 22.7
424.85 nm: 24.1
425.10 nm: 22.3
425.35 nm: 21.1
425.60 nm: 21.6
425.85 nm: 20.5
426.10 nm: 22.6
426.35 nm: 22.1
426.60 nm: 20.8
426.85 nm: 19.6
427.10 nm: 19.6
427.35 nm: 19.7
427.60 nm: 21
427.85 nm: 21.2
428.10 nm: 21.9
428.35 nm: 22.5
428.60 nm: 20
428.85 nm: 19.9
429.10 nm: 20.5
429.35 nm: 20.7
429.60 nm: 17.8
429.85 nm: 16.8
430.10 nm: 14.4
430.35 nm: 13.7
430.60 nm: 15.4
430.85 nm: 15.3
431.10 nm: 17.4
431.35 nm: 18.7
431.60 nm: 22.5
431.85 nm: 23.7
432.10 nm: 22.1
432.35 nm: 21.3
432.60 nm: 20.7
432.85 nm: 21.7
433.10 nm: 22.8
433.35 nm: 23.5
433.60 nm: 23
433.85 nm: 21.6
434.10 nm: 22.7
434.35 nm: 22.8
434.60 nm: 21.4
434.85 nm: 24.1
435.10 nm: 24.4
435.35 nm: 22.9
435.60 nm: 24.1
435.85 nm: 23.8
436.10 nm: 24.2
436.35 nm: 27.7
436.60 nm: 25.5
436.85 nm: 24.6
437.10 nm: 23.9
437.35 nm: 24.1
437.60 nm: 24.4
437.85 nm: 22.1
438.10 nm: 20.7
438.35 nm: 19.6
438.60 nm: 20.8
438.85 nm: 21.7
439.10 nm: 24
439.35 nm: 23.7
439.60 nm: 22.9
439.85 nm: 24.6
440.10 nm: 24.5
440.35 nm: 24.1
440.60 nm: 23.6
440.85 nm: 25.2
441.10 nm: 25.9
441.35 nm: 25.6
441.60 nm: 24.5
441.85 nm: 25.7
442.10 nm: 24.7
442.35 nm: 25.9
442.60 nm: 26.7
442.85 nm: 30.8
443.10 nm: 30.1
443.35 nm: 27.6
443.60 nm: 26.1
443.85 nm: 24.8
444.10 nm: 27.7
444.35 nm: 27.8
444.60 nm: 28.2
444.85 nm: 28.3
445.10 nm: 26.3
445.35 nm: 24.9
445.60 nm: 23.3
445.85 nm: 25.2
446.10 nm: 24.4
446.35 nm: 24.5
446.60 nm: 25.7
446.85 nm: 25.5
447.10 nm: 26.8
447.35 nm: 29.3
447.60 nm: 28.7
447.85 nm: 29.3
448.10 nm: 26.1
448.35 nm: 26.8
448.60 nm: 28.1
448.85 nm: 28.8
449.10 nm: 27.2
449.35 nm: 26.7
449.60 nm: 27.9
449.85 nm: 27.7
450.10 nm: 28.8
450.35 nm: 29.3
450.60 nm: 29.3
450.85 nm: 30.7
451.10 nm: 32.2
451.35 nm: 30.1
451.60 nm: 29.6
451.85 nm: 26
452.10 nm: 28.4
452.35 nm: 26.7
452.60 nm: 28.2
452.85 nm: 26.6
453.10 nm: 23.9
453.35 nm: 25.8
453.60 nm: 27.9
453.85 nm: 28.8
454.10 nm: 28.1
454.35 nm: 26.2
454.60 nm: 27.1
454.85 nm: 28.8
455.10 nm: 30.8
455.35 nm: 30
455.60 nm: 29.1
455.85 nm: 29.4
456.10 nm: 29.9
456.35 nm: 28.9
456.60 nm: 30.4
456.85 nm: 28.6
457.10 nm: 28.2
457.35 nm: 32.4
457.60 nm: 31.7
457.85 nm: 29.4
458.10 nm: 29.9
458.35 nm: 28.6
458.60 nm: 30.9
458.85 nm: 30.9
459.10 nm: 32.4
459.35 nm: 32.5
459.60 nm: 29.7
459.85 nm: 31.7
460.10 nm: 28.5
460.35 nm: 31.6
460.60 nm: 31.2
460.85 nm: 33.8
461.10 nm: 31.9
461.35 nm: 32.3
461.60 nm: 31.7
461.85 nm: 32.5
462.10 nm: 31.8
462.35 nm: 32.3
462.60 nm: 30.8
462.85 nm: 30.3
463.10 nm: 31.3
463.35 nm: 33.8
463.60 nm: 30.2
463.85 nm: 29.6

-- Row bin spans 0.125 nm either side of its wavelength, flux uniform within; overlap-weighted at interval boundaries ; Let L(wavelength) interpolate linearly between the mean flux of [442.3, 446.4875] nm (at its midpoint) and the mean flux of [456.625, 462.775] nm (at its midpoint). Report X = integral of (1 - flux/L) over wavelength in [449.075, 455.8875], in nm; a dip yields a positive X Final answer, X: 0.16 nm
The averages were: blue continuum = 26.6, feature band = 28.3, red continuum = 31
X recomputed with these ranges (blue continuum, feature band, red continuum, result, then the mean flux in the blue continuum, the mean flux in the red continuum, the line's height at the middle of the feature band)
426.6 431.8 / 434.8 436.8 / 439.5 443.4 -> -0.17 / 19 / 25.8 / 22.7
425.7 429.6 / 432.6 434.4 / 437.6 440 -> -0.07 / 20.7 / 22.4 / 21.6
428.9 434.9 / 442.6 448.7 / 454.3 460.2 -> -0.36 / 20.1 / 29.9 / 25.4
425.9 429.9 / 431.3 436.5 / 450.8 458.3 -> -0.13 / 20.5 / 28.8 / 22.4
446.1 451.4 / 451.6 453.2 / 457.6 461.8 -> 0.12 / 28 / 31.1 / 29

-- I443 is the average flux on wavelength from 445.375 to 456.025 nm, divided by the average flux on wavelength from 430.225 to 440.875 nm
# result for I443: 1.24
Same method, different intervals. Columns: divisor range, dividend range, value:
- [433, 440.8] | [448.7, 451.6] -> 1.24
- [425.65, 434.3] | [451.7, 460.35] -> 1.43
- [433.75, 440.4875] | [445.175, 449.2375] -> 1.14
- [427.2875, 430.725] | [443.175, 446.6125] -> 1.38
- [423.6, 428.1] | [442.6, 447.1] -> 1.23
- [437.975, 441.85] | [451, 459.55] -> 1.24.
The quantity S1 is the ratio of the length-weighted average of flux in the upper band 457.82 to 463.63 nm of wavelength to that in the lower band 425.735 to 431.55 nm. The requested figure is 1.6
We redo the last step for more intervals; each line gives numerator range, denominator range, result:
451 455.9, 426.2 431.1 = 1.48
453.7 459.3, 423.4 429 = 1.37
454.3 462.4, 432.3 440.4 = 1.32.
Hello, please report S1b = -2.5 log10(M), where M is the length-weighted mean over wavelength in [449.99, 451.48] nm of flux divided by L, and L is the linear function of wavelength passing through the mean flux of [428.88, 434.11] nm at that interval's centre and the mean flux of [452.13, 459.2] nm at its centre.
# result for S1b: -0.12 mag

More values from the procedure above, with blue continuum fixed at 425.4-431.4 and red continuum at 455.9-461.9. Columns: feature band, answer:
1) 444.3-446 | -0.02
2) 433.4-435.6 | -0.06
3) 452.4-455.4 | 0.05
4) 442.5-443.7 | -0.14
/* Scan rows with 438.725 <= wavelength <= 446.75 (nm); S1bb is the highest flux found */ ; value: 30.8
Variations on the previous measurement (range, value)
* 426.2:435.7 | 24.4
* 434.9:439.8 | 27.7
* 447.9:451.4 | 32.2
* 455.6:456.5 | 29.9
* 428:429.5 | 22.5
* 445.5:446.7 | 25.7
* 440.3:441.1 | 25.9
